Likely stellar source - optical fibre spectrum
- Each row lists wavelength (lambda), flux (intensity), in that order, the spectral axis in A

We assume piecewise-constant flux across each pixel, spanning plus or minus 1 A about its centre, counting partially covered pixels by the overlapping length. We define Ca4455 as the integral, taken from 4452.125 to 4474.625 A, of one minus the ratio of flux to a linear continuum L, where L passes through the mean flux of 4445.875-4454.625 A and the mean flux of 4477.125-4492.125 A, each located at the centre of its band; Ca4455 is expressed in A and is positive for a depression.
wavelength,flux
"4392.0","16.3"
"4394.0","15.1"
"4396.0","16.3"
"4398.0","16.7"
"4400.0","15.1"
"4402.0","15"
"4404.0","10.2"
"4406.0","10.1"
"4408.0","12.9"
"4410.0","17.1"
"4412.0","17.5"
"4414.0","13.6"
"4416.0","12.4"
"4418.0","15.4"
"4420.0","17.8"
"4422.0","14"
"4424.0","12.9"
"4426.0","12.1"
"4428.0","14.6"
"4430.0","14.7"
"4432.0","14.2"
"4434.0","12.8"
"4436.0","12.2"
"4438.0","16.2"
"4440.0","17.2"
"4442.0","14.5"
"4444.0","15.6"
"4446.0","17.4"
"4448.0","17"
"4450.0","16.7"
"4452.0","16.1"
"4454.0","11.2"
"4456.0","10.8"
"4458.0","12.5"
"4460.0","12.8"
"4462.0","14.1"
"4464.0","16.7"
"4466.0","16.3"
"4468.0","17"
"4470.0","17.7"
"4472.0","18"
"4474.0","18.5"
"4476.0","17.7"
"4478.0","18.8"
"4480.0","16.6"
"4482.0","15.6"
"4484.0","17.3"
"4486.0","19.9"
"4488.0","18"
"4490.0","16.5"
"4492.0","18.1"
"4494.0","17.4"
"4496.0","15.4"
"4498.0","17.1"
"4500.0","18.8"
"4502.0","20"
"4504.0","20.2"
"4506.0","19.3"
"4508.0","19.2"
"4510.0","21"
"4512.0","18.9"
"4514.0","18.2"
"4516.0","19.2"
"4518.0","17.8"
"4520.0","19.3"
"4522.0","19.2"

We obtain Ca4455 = 1.9 A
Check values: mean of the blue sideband 15.7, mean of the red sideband 17.6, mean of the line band 15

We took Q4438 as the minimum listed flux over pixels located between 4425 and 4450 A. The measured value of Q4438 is 12.1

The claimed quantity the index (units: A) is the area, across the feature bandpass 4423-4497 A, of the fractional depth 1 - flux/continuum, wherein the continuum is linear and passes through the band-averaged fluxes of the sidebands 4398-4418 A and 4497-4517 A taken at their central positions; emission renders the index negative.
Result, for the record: 4.6 A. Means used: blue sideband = 14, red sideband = 19.2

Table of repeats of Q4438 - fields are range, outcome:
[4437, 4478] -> 10.8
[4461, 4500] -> 14.1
